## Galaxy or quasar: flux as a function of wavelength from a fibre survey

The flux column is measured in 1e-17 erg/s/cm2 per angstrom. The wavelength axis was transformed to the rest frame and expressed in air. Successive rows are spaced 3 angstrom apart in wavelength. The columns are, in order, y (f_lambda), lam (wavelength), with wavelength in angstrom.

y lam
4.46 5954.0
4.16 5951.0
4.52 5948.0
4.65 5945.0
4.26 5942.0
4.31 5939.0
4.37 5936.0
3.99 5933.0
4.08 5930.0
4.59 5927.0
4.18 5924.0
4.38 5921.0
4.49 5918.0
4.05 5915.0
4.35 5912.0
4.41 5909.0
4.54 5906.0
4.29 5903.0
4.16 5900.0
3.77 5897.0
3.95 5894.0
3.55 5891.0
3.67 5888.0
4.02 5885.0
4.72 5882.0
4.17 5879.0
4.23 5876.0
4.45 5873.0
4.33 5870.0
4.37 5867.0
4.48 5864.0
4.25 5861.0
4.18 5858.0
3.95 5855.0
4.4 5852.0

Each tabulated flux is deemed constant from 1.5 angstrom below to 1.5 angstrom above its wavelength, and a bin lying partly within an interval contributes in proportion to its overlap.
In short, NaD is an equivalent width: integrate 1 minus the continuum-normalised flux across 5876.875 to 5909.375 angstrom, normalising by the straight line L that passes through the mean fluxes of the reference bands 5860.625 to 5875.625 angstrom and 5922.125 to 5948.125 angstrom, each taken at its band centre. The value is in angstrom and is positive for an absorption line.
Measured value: 1.9 angstrom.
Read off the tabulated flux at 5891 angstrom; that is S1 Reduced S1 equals 3.55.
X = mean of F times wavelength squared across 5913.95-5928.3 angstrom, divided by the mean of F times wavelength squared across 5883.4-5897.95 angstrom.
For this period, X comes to 1.16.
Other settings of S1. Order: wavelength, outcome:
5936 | 4.37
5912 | 4.35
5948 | 4.52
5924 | 4.18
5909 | 4.41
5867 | 4.37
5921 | 4.38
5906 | 4.54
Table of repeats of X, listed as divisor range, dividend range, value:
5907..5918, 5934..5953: 1.02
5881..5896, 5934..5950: 1.13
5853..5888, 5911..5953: 1.03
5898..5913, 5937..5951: 1.03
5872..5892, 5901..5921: 1.07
